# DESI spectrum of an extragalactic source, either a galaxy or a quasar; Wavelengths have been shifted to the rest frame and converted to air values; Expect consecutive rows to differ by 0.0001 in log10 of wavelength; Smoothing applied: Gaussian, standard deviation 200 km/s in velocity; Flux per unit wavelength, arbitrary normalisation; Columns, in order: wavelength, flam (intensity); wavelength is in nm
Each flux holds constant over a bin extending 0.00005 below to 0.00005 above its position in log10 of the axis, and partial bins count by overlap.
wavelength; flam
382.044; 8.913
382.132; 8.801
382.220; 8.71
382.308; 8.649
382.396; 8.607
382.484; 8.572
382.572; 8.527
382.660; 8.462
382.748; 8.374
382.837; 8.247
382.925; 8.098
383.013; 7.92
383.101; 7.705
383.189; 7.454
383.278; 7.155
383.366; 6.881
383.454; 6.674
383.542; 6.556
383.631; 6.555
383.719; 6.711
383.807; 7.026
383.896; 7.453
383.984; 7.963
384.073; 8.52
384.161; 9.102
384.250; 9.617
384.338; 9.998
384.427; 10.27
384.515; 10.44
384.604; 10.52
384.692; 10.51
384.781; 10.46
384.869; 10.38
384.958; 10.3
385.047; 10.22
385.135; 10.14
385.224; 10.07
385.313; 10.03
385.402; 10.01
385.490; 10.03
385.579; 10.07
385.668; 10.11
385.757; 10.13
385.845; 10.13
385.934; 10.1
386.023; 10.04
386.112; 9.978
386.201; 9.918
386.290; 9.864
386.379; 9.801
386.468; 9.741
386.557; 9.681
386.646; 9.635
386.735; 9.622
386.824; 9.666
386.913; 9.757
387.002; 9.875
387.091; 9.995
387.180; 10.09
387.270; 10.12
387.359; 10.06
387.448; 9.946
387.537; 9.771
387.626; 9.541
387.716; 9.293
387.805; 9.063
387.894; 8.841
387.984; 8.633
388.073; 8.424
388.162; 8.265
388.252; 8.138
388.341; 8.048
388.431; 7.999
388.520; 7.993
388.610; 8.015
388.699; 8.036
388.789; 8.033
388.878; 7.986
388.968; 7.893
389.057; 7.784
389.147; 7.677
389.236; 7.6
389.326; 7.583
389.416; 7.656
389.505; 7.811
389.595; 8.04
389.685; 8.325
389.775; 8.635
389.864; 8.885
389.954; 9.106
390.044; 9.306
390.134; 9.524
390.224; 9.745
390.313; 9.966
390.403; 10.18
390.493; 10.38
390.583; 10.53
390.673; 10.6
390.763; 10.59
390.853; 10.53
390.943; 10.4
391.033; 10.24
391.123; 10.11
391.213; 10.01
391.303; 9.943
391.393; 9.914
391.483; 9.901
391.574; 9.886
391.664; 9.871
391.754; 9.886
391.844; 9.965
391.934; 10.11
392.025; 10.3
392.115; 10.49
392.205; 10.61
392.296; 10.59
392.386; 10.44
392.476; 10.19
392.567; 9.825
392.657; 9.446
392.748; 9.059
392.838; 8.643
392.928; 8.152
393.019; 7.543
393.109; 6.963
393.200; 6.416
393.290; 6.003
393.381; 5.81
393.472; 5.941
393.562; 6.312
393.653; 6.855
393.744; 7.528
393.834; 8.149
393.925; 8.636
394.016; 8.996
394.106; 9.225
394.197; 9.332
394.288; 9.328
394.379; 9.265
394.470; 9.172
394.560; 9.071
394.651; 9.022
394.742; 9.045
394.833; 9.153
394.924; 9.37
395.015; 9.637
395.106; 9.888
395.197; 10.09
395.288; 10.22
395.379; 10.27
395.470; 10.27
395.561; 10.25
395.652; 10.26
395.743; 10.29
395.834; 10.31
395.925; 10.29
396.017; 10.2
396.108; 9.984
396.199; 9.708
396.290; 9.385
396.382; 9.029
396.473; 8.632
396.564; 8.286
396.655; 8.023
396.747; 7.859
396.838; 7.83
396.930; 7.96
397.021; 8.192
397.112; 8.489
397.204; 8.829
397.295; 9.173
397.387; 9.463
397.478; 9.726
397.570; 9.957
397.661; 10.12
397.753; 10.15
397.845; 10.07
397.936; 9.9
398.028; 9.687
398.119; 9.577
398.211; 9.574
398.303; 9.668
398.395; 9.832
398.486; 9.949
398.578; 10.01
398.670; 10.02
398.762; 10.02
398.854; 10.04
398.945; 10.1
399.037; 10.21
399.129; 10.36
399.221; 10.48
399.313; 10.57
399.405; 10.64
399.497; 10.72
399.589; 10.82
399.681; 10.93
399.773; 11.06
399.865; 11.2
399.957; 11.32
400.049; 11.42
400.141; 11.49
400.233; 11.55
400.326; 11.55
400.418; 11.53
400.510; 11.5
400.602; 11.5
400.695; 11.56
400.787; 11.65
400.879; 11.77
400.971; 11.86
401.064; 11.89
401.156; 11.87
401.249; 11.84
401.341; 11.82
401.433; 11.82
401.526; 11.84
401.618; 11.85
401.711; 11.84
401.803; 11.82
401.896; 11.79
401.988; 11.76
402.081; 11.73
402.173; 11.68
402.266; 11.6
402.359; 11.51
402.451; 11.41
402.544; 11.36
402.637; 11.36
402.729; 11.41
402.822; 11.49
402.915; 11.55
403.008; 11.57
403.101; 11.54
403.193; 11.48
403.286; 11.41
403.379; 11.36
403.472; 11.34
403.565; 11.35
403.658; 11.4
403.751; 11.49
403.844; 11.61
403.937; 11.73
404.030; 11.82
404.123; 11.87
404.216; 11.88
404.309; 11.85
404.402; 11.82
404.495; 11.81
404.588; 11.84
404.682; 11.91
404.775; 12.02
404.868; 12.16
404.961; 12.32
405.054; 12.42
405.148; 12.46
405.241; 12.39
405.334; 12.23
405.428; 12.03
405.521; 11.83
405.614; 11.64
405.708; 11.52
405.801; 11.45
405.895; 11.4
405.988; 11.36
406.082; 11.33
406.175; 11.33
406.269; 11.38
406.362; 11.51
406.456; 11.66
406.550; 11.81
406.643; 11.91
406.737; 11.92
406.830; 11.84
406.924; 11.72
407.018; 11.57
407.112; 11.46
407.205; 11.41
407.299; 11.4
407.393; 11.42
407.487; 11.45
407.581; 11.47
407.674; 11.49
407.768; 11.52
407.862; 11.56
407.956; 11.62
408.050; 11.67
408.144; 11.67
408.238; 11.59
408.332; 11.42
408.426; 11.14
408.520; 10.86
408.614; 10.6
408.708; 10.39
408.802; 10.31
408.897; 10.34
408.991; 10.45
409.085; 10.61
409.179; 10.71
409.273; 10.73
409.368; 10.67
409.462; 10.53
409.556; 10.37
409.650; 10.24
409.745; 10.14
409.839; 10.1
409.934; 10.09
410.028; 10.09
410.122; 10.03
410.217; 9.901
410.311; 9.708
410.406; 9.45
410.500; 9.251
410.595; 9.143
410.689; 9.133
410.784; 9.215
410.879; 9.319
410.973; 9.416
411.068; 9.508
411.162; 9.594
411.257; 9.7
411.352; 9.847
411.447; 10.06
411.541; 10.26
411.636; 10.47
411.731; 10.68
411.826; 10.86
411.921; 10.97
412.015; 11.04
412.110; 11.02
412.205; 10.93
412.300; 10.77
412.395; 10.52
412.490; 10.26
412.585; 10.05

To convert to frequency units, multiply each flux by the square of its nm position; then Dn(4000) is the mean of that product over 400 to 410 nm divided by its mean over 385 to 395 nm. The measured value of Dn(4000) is 1.35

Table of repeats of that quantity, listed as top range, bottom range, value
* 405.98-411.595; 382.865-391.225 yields 1.31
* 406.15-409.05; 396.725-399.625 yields 1.23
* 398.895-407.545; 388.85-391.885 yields 1.32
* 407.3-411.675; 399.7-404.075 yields 0.93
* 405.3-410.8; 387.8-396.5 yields 1.31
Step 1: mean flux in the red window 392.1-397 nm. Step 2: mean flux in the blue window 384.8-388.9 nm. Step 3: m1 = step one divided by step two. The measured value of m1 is 0.94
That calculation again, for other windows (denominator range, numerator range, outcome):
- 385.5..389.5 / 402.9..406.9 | 1.29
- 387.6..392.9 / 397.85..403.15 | 1.20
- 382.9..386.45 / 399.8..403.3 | 1.27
